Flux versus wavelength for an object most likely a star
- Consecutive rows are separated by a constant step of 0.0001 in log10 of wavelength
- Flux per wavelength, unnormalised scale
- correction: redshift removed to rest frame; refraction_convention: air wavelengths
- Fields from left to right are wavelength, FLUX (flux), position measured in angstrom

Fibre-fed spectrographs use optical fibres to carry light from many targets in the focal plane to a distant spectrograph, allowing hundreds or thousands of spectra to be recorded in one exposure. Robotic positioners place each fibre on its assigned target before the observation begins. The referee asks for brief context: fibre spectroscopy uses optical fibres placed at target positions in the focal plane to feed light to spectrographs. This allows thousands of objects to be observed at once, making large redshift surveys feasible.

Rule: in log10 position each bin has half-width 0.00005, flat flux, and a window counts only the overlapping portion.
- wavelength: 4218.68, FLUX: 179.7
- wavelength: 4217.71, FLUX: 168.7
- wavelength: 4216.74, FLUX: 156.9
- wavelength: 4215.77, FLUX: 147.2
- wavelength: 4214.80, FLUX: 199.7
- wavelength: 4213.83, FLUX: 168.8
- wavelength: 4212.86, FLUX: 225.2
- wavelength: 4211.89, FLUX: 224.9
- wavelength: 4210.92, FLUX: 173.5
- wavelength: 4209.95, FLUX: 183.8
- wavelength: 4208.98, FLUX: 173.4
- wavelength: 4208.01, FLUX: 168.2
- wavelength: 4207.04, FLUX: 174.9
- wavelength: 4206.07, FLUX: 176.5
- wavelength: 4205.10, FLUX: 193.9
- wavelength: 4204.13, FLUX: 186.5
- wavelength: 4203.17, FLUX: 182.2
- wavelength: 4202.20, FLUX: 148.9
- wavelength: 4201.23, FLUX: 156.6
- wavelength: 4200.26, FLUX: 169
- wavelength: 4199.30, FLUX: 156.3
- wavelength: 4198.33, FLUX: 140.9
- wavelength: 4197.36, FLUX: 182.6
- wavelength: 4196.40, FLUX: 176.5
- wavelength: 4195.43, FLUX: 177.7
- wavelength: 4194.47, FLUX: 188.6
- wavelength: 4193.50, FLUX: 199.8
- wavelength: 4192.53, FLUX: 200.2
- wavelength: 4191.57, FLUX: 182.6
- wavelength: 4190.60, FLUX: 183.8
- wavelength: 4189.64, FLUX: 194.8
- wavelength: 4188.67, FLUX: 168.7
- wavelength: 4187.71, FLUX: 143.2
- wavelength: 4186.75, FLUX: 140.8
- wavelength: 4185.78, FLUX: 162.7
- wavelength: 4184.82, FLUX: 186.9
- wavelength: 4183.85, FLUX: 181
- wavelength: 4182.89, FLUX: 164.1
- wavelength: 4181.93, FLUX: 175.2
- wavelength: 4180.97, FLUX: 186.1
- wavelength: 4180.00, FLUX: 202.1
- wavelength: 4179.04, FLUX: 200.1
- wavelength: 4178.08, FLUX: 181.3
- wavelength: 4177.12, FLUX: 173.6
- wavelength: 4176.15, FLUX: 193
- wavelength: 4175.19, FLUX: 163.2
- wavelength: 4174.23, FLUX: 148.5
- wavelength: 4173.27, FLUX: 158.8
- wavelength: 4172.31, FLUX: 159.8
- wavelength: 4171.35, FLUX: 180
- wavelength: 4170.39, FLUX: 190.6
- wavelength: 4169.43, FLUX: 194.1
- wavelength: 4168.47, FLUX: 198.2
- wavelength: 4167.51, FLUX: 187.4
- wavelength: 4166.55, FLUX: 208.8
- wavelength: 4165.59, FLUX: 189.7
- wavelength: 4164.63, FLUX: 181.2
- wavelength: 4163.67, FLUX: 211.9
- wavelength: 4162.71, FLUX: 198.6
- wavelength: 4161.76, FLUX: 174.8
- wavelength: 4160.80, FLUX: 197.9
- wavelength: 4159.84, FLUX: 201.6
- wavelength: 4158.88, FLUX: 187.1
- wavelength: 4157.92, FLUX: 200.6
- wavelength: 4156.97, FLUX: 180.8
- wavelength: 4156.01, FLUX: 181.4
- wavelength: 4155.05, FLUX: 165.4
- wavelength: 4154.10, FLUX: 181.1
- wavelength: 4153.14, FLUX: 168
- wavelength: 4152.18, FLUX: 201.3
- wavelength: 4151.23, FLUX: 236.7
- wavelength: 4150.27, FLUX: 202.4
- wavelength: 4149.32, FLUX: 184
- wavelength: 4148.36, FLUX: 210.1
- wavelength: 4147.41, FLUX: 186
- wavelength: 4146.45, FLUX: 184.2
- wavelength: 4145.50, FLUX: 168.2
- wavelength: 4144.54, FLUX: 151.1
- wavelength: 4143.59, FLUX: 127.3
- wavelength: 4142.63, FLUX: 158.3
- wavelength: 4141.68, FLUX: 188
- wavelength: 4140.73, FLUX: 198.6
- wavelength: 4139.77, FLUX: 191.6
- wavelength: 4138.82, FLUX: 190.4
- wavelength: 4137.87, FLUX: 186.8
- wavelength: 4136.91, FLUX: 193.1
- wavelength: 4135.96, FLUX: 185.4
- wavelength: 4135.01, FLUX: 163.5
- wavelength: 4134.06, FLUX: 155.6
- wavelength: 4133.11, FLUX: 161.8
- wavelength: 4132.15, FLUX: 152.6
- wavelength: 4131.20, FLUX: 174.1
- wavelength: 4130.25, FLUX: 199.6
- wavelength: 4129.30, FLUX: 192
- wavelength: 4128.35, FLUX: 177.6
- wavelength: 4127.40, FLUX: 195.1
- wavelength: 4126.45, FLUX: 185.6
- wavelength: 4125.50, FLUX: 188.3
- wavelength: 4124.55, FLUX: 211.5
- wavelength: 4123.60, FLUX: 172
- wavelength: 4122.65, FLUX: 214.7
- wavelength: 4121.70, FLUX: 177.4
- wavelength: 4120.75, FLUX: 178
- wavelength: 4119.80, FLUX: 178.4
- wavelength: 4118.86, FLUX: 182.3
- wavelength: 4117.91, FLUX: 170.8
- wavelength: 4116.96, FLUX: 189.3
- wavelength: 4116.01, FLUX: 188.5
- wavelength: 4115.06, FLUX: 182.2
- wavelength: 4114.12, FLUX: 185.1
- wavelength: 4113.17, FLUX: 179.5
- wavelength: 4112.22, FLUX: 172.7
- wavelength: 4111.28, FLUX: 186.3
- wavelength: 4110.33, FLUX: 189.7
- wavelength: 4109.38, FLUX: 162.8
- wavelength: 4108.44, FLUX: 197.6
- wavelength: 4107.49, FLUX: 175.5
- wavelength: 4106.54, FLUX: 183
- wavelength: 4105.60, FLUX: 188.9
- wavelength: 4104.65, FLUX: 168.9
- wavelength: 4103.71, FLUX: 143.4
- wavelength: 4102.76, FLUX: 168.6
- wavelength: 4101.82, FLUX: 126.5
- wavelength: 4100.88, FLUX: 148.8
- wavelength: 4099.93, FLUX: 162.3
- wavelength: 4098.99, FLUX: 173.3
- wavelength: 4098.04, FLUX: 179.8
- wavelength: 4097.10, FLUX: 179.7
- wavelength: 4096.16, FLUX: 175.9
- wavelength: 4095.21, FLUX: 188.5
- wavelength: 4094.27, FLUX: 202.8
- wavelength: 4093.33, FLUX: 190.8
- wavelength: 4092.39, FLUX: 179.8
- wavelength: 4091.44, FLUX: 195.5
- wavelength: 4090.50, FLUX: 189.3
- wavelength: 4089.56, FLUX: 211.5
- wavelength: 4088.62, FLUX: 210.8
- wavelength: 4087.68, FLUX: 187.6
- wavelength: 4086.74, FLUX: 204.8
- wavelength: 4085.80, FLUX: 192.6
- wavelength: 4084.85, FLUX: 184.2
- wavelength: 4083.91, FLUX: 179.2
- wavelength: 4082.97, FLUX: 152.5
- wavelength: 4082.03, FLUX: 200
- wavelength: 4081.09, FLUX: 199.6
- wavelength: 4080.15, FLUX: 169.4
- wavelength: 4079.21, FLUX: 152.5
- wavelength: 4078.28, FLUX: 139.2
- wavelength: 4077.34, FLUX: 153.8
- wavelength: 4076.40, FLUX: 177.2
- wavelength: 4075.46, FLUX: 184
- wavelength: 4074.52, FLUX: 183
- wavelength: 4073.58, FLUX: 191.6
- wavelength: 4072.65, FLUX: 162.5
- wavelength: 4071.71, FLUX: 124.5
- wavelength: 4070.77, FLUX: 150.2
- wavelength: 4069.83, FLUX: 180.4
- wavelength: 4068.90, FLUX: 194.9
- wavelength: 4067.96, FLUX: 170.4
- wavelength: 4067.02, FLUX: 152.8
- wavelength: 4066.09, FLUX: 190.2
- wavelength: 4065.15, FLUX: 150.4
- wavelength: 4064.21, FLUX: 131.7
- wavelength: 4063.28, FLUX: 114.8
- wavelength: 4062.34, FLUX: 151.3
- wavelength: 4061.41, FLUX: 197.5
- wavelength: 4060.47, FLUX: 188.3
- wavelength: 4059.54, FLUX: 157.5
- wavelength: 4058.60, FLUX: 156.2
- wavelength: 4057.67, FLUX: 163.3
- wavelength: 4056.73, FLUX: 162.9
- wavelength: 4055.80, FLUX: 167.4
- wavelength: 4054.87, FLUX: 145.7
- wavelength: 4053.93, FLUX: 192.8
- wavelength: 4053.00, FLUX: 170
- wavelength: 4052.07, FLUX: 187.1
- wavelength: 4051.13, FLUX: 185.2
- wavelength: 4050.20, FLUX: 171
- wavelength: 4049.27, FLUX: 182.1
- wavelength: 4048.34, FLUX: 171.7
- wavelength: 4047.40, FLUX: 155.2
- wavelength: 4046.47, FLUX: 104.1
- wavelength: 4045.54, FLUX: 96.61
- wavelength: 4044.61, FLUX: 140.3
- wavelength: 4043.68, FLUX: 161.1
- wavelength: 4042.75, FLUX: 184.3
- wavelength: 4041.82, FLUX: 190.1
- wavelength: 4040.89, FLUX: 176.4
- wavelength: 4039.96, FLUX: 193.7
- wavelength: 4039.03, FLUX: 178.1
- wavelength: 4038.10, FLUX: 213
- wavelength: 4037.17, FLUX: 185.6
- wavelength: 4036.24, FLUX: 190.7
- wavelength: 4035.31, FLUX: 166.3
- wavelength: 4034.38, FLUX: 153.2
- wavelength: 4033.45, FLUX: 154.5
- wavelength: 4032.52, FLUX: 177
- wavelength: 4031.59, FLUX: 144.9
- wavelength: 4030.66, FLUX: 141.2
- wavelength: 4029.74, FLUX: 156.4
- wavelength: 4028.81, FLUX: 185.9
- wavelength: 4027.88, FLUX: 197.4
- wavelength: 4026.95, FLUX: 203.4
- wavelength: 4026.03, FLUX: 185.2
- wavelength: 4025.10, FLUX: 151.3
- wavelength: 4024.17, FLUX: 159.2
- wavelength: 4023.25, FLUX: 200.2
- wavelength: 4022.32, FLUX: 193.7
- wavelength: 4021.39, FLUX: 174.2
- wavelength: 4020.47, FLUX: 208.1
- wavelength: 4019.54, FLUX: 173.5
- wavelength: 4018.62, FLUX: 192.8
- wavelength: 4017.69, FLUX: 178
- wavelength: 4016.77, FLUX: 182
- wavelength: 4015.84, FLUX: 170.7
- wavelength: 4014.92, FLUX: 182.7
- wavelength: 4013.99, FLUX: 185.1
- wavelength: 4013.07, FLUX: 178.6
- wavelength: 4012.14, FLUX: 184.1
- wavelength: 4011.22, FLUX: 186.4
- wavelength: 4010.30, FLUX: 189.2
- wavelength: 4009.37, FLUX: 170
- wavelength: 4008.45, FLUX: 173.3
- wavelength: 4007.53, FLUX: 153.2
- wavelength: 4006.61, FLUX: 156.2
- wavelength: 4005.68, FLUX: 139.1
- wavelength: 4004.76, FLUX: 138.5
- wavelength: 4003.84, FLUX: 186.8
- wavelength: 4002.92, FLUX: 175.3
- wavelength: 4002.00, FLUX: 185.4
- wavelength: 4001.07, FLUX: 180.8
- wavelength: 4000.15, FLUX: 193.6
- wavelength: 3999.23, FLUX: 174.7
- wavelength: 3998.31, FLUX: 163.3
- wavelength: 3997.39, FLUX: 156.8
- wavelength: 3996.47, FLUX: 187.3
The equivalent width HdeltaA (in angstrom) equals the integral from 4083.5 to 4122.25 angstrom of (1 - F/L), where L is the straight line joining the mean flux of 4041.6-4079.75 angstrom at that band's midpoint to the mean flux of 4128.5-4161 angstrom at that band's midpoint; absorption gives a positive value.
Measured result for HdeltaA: -1.9 angstrom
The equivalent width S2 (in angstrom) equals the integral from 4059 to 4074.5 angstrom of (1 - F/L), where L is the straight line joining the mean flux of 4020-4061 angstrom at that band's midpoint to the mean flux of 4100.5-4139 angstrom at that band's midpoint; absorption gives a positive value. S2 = 0.88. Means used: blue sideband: 171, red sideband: 179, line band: 164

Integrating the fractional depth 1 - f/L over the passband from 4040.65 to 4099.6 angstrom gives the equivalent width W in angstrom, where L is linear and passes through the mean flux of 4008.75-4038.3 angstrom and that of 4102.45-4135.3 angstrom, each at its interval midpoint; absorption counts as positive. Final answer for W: 2.46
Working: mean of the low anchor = 178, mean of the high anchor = 180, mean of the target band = 172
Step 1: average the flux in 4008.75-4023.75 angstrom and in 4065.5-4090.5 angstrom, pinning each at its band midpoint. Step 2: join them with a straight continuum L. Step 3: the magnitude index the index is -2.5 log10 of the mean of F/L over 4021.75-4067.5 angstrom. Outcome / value 0.08 mag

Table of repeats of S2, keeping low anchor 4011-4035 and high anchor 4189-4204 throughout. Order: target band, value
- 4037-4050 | 0.8 angstrom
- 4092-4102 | 0.1 angstrom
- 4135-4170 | -2.2 angstrom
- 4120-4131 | -0.8 angstrom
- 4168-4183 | -0.3 angstrom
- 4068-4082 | 0.5 angstrom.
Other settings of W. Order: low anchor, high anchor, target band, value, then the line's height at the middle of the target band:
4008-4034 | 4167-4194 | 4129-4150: 0.10 angstrom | 178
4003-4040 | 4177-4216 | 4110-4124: -0.47 angstrom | 177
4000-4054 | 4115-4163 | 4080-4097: -1.03 angstrom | 179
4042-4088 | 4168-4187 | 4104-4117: -0.78 angstrom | 171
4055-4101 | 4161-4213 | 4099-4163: -1.44 angstrom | 177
